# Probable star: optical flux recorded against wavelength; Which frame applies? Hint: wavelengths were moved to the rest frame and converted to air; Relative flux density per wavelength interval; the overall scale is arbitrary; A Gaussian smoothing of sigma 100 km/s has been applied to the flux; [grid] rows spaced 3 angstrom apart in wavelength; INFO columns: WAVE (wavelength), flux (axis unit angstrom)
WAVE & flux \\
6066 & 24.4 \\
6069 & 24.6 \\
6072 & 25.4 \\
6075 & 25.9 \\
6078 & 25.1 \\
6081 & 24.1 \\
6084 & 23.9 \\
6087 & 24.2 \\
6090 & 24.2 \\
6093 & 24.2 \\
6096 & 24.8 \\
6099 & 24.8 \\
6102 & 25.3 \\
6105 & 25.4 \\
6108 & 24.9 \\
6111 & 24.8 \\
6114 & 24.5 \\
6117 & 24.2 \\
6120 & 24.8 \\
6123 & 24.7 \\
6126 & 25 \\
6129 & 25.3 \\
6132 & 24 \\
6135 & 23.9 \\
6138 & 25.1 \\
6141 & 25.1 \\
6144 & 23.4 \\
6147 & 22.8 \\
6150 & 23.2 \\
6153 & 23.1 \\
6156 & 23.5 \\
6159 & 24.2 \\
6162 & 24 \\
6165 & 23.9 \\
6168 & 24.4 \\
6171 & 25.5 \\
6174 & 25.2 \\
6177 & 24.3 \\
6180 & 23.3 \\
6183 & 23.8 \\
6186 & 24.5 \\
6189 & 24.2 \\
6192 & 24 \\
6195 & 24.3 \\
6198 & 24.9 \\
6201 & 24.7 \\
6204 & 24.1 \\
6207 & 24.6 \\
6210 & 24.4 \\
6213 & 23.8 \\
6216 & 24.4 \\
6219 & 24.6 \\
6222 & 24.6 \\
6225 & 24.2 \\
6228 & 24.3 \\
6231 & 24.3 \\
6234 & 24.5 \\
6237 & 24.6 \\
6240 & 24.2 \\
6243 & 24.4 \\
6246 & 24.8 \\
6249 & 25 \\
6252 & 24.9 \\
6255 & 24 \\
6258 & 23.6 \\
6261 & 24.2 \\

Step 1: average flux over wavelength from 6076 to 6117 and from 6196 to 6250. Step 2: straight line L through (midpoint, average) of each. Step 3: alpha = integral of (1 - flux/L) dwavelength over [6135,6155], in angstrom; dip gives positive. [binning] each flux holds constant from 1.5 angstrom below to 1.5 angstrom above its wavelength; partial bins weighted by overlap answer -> 0.64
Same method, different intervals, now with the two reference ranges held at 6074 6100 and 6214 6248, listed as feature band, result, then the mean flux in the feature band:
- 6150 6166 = 0.5 angstrom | 23.7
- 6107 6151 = 0.2 angstrom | 24.4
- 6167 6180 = -0.1 angstrom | 24.7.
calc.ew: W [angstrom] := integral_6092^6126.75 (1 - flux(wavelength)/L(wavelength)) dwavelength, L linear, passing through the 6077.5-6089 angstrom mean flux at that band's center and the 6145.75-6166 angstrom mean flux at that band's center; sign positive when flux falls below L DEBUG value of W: -1.2 angstrom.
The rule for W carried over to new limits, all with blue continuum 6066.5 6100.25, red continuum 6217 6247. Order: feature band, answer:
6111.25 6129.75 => -0.10 angstrom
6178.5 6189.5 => 0.26 angstrom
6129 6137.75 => 0.08 angstrom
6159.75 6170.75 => 0.12 angstrom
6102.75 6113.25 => -0.17 angstrom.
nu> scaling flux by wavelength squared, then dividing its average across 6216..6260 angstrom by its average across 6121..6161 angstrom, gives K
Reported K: 1.0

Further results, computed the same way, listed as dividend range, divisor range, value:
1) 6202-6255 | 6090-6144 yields 1.03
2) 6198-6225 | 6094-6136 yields 1.02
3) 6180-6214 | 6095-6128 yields 1.00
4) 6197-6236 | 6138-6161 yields 1.05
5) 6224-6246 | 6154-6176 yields 1.02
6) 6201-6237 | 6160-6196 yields 1.02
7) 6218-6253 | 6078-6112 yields 1.04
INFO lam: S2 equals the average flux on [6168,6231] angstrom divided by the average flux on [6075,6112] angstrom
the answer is 1.0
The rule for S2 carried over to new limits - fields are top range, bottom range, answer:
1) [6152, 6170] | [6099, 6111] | 0.95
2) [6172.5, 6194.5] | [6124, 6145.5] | 0.99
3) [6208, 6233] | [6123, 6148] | 1.00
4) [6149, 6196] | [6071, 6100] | 0.98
